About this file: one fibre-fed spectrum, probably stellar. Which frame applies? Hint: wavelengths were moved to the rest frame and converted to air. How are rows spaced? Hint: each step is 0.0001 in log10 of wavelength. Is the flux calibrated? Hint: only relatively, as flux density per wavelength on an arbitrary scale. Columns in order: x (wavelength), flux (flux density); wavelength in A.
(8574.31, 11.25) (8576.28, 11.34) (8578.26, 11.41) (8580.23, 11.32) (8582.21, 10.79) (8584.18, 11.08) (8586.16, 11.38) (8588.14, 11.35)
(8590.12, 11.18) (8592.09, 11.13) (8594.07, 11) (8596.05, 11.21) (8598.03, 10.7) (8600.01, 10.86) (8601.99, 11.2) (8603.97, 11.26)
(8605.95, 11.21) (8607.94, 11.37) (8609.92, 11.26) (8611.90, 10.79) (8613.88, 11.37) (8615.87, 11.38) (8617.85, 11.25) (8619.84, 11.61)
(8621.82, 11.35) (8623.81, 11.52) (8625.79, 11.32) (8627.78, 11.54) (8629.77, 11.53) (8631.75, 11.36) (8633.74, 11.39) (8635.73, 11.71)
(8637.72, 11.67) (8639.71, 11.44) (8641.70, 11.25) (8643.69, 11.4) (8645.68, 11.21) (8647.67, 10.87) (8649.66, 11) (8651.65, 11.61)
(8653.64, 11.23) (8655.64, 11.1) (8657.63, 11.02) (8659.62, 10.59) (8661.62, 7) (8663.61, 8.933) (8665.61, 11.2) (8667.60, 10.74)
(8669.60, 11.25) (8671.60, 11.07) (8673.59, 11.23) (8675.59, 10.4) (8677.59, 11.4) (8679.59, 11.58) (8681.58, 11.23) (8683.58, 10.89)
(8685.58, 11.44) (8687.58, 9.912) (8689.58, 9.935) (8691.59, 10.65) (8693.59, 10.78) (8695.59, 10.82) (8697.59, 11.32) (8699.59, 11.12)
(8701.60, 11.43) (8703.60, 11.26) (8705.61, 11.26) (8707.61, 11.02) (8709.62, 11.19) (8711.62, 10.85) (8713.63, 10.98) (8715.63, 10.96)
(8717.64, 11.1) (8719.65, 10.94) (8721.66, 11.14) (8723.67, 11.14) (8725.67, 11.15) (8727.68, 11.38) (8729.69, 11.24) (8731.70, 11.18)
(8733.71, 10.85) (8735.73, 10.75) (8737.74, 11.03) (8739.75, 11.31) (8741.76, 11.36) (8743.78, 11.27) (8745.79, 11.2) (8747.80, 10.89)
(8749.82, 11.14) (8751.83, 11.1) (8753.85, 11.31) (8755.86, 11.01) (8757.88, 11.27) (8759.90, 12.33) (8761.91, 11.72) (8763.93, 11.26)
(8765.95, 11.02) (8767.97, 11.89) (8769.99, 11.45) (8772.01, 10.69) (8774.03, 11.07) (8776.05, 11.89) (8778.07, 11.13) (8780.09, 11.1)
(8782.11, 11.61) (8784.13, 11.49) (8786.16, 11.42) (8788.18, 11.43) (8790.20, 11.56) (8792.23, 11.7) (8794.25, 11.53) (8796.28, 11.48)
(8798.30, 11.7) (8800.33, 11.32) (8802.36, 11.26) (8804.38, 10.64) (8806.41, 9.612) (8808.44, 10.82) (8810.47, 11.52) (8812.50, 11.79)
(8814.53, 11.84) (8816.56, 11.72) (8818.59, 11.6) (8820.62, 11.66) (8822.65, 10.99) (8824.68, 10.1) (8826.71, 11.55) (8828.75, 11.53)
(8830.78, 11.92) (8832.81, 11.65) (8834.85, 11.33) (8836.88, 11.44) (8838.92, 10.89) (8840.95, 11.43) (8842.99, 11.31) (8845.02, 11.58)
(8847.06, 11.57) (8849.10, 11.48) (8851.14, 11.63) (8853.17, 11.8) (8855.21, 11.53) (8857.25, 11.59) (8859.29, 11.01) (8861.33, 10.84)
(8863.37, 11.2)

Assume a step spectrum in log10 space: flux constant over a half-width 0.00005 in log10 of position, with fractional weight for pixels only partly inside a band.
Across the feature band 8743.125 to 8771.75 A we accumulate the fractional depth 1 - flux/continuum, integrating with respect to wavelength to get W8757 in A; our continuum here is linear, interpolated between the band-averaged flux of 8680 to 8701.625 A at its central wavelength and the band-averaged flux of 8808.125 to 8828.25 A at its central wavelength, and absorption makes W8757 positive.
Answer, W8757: -0.5 A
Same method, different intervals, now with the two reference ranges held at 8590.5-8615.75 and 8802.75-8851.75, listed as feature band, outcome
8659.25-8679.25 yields 1.4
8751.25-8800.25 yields -0.7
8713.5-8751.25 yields 0.4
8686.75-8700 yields 0.7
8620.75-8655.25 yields -0.7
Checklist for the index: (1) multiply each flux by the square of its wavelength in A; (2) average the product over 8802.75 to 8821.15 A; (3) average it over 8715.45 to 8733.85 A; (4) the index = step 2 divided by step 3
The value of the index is 1.0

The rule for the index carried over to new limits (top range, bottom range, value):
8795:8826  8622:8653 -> 1.02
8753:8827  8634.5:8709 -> 1.07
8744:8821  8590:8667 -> 1.06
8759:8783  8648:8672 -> 1.11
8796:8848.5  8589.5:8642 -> 1.05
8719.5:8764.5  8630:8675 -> 1.05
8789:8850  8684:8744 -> 1.06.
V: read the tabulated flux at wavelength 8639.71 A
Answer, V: 11.44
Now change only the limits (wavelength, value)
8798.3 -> 11.7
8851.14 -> 11.63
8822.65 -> 10.99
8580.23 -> 11.32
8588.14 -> 11.35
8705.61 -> 11.26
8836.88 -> 11.44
